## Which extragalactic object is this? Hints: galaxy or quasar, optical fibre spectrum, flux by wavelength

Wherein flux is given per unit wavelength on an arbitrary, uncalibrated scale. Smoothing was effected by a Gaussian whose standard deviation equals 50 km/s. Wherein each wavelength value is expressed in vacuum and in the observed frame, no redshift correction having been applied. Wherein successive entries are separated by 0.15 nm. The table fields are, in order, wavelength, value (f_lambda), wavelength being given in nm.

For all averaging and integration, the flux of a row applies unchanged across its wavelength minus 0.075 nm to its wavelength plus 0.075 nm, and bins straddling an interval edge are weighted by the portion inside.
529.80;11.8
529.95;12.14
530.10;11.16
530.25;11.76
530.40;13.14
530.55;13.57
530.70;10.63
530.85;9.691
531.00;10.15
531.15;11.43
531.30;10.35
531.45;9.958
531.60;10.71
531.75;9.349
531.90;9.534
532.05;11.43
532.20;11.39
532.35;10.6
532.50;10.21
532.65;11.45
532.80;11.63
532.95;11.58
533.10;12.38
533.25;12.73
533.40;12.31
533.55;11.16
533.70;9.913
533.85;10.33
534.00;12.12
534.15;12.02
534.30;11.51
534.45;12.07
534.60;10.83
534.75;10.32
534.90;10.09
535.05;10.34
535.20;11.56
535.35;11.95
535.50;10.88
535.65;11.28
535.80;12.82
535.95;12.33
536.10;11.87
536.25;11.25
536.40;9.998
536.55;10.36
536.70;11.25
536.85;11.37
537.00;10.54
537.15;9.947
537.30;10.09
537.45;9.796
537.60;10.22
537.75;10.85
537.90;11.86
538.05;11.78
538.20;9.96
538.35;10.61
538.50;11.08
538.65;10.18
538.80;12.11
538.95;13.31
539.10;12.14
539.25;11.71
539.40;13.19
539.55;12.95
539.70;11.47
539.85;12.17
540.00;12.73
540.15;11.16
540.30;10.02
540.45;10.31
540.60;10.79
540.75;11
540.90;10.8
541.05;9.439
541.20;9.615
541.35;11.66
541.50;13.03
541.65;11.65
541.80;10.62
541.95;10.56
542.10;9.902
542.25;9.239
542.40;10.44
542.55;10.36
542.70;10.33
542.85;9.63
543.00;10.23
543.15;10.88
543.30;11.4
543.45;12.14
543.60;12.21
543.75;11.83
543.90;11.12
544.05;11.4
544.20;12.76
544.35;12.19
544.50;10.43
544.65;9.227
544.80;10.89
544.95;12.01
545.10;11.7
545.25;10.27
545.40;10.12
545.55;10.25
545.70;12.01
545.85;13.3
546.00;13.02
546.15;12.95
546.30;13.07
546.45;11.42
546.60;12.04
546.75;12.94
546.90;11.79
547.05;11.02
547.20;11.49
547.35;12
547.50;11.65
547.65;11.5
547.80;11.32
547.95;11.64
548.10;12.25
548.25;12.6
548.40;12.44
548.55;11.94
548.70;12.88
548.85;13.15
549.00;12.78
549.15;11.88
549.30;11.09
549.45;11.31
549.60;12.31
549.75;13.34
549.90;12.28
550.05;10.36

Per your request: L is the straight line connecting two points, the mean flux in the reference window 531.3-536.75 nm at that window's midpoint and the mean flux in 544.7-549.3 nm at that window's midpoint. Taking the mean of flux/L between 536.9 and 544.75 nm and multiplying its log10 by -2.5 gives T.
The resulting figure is 0.05 mag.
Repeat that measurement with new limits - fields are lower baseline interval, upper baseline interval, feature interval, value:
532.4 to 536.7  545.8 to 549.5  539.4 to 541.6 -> 0.04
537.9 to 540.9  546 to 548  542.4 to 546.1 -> 0.05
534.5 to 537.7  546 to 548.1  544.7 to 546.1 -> 0.03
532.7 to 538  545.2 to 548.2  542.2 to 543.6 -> 0.10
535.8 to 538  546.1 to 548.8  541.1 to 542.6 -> 0.07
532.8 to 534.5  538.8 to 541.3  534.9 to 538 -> 0.05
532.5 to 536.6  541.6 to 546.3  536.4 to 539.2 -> 0.03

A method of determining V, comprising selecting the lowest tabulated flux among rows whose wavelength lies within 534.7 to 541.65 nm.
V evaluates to 9.439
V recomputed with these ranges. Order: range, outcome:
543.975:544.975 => 9.227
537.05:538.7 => 9.796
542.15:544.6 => 9.239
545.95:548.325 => 11.02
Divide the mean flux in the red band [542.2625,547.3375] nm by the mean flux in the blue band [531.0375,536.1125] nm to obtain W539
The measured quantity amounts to 1.0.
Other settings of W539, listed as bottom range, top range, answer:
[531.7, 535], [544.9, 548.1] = 1.06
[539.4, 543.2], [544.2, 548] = 1.07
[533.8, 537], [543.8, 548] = 1.03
